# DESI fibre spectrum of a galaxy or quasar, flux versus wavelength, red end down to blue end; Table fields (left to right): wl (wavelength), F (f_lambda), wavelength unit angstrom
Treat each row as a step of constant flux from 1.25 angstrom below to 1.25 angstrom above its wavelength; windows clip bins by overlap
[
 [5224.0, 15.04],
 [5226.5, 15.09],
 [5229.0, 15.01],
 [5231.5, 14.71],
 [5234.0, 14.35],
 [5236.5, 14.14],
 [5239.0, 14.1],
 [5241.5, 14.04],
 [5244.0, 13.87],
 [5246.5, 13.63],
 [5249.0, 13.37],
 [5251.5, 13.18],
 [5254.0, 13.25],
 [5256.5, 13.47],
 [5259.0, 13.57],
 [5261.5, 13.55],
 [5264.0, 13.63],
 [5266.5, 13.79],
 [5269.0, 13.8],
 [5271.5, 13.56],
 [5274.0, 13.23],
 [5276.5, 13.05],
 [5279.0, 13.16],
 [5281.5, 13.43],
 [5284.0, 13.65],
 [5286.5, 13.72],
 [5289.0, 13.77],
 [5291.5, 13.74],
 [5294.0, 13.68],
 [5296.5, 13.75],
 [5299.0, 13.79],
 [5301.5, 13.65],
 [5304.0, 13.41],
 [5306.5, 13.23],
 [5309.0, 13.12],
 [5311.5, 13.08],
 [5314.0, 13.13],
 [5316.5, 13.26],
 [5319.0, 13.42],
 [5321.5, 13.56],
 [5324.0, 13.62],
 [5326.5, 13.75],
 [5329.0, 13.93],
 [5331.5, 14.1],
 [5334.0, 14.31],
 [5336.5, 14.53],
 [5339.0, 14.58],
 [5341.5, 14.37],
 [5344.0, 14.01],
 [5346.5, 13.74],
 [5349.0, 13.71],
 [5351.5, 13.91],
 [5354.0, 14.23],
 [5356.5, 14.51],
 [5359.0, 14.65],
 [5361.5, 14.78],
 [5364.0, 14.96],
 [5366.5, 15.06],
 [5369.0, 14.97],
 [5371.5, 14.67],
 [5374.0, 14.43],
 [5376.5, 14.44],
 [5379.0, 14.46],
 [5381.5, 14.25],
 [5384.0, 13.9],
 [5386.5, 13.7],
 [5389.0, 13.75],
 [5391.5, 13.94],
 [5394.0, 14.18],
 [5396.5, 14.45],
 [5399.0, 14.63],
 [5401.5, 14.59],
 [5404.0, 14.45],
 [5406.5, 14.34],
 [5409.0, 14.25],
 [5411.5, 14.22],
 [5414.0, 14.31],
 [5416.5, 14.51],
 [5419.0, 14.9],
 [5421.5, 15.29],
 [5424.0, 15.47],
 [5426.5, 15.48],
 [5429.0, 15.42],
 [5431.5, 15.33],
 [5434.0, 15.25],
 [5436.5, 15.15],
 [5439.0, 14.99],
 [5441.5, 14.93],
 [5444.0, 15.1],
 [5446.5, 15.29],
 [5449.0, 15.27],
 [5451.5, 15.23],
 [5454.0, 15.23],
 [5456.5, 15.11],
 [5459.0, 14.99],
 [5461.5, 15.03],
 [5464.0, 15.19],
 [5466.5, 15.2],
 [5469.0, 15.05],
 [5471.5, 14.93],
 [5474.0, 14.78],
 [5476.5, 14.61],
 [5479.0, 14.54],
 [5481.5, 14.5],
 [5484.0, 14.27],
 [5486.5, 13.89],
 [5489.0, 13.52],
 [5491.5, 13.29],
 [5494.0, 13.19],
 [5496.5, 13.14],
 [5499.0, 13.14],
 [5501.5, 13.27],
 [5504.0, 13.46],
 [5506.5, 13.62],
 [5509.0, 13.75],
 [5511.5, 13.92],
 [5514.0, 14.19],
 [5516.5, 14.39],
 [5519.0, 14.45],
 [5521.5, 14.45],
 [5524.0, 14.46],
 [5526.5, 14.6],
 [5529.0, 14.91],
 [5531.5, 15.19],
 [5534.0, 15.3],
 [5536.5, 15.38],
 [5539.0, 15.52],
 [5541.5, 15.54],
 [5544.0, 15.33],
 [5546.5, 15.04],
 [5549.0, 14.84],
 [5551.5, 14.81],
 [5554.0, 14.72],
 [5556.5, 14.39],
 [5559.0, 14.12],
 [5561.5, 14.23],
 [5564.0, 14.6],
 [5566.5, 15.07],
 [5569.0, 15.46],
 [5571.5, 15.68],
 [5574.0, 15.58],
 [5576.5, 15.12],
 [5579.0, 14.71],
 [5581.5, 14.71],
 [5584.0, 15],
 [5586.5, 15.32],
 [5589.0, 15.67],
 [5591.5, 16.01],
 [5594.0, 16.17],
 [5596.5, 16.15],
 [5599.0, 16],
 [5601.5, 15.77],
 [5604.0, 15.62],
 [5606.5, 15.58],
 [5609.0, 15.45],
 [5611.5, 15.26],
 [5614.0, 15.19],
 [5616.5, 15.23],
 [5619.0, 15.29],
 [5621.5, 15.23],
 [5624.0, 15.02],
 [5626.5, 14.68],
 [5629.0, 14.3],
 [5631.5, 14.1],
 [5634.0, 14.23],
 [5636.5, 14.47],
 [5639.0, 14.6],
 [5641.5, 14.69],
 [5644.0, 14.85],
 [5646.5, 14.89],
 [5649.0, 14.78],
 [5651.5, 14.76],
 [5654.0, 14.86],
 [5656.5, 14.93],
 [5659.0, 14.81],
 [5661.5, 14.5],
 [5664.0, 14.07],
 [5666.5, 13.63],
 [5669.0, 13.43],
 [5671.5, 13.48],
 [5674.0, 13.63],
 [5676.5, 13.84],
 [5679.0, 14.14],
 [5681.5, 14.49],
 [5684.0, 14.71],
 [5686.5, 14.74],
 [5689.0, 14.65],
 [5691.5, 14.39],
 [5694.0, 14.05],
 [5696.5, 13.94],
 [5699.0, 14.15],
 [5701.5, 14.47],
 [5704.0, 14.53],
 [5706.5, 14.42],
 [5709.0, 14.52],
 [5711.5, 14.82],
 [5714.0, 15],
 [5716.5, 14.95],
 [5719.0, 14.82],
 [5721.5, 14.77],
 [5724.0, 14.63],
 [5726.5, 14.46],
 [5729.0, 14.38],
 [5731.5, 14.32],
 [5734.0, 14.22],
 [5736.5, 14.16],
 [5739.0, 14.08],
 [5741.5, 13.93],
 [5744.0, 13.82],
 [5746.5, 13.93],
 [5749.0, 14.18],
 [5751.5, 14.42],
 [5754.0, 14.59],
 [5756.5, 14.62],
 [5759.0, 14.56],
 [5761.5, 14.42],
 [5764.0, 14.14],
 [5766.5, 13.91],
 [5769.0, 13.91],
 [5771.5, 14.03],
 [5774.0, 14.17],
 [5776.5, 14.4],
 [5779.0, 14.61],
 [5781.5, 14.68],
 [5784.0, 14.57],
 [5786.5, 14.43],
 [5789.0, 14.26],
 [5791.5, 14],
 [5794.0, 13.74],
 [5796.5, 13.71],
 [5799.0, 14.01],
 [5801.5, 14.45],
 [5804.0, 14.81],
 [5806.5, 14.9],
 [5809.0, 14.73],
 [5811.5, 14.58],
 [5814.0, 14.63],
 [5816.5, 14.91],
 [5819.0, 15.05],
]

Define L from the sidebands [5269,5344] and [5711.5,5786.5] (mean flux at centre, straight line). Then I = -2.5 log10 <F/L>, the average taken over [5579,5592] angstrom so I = -0.084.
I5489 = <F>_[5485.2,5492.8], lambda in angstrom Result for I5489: 13.6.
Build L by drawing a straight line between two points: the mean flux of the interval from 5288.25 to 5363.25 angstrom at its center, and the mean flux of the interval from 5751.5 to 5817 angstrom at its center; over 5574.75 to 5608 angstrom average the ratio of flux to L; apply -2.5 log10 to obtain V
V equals -0.101 mag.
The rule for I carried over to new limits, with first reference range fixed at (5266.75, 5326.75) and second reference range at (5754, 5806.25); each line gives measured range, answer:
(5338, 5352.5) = -0.038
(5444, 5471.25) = -0.105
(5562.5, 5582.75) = -0.087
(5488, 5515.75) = 0.025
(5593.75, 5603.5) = -0.144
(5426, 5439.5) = -0.117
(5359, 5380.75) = -0.085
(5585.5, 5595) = -0.133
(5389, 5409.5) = -0.052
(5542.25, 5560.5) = -0.065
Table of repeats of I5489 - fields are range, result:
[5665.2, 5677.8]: 13.6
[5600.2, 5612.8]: 15.5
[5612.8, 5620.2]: 15.2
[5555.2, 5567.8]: 14.5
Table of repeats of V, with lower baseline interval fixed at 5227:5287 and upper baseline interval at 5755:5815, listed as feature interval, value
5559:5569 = -0.04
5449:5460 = -0.09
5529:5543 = -0.09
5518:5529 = -0.04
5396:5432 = -0.06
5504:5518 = 0.01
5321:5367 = -0.03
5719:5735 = -0.02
